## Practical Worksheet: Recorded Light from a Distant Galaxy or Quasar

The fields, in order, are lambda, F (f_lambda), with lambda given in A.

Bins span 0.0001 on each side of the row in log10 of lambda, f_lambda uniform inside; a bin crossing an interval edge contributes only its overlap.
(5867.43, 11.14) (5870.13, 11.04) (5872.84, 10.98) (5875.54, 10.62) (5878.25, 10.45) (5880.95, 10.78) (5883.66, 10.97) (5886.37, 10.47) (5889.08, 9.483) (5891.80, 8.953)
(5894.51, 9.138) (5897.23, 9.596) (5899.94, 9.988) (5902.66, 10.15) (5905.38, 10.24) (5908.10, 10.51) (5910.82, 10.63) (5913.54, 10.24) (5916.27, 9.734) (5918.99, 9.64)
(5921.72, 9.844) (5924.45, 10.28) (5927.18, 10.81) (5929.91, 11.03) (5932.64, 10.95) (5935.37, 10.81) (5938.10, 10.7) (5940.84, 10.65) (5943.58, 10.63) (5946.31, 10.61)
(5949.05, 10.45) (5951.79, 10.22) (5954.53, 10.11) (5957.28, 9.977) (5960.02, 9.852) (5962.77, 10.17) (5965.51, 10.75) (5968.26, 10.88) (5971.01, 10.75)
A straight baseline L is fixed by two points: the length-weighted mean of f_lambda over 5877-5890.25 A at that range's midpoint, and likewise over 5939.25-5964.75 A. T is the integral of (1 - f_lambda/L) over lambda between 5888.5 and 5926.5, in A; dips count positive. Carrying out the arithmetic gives 1.8 A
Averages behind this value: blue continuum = 10.4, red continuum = 10.3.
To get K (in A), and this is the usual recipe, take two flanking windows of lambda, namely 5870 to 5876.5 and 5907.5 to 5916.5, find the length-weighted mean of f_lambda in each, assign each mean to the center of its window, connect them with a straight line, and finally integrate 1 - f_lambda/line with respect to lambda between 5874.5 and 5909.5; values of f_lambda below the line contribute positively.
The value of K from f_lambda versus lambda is 1.7 A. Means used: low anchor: 10.9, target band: 10.1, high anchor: 10.3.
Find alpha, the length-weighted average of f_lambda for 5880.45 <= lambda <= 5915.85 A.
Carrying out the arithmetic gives 10.1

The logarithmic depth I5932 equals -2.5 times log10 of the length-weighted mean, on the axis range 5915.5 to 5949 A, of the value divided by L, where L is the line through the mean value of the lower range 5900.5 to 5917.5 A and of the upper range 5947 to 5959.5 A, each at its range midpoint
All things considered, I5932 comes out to -0.03 mag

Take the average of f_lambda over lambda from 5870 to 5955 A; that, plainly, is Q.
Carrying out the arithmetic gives 10.3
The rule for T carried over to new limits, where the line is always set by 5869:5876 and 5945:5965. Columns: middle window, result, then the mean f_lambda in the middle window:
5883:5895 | 1.10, 9.78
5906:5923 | 0.73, 10.1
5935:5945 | -0.33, 10.7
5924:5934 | -0.36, 10.8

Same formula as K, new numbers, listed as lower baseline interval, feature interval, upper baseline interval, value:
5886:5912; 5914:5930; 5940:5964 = -0.2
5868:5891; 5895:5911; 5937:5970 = 0.7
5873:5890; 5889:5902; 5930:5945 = 1.4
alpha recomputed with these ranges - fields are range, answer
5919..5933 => 10.5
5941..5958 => 10.4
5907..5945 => 10.5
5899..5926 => 10.1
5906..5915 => 10.4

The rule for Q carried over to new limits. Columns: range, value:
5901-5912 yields 10.4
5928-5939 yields 10.9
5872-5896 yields 10.2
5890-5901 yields 9.4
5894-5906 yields 9.84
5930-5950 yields 10.7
